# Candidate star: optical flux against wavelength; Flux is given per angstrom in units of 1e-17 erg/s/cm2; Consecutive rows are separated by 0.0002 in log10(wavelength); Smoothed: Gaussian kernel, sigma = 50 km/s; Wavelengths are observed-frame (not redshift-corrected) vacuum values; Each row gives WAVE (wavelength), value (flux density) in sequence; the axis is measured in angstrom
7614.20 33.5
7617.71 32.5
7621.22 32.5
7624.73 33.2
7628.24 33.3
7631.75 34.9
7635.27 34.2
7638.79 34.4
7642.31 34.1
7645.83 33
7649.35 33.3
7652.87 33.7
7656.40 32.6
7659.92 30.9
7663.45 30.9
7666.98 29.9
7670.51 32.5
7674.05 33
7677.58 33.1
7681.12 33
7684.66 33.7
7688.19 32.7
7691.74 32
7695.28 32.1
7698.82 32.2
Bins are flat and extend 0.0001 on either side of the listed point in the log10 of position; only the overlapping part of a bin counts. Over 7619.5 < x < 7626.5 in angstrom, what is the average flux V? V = 32.9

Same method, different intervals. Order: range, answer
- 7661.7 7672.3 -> 31.1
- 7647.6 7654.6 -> 33.5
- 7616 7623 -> 32.5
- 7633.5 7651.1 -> 33.8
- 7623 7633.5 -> 33.8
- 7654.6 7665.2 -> 31.5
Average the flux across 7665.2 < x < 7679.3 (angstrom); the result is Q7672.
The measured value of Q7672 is 32.1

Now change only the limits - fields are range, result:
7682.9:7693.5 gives 32.8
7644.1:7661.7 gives 32.7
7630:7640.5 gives 34.5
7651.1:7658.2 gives 33.2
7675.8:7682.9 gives 33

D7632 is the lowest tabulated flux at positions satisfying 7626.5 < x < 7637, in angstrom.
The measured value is 33.3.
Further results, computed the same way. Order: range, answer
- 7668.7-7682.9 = 32.5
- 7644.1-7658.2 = 32.6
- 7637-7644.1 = 34.1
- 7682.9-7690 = 32.7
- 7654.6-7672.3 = 29.9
